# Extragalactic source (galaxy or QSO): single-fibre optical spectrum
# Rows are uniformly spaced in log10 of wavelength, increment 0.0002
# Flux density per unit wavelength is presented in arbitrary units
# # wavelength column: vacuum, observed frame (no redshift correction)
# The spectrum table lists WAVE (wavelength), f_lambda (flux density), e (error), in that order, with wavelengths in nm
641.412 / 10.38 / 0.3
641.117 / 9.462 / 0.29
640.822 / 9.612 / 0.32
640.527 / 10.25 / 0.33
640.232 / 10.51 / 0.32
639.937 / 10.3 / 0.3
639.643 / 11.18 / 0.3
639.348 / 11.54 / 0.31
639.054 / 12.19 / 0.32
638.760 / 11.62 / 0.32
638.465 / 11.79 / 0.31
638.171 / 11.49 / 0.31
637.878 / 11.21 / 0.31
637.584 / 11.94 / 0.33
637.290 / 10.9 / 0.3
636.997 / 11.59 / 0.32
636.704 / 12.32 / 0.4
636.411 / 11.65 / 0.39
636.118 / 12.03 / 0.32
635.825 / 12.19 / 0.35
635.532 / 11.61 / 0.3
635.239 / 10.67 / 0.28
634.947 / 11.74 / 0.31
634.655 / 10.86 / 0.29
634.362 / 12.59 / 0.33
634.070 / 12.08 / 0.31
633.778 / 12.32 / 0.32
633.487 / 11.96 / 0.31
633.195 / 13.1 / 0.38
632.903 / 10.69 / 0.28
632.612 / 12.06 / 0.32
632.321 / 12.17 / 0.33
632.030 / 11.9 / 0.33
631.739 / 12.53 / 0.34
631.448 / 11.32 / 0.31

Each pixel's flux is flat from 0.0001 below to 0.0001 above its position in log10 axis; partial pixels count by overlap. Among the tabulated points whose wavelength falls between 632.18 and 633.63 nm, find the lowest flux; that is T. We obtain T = 10.69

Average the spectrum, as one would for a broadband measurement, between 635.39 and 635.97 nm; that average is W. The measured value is 11.9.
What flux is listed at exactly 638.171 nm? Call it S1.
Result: 11.49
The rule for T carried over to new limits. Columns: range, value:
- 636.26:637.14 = 11.59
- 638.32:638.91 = 11.62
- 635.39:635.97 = 11.61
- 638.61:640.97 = 9.612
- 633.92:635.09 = 10.86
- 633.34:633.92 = 11.96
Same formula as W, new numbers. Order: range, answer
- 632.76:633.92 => 12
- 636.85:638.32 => 11.4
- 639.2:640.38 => 10.9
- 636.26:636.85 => 12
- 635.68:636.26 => 12.1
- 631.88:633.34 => 12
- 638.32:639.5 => 11.8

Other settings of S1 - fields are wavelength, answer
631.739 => 12.53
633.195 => 13.1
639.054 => 12.19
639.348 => 11.54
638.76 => 11.62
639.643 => 11.18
